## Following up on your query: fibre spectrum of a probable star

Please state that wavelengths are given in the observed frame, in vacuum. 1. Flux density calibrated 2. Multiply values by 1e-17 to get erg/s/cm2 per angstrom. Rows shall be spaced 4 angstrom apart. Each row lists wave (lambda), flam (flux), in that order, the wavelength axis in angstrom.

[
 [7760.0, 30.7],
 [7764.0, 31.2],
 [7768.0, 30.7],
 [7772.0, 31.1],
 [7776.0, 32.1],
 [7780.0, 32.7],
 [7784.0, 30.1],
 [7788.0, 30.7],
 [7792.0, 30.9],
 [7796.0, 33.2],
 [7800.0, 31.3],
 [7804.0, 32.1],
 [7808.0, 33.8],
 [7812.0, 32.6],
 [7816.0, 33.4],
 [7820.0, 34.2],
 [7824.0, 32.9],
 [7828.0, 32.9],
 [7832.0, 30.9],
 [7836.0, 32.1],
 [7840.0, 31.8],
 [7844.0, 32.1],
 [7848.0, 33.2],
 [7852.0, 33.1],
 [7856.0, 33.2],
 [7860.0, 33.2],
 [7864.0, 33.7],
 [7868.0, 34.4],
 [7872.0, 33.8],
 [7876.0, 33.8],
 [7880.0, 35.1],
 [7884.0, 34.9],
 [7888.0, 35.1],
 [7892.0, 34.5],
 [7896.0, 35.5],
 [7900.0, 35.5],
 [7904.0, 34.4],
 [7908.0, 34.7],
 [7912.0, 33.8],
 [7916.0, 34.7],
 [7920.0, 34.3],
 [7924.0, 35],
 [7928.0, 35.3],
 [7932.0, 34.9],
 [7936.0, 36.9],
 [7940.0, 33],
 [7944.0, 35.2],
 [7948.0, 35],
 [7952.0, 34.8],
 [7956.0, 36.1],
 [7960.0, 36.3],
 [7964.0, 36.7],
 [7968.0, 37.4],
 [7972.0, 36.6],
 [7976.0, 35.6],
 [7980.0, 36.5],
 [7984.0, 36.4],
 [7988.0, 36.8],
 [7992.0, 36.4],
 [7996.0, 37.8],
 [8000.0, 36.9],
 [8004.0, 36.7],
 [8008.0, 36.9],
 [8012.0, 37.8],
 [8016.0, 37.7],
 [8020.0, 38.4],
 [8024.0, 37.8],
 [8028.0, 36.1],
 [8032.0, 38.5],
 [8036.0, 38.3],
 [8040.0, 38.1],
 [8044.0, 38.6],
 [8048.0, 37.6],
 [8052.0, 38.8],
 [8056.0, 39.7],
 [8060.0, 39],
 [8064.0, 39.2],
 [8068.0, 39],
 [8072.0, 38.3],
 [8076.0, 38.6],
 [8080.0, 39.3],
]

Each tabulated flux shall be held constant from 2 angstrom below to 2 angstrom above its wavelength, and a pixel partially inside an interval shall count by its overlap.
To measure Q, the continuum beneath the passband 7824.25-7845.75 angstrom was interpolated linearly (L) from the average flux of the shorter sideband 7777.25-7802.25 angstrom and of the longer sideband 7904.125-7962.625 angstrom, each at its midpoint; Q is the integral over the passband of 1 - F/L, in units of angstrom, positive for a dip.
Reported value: 0.4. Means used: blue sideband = 31.5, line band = 32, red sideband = 35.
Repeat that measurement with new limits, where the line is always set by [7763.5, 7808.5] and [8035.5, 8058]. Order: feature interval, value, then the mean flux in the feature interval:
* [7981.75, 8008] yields 0.2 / 36.8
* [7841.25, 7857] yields 0.2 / 32.8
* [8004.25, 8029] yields 0.2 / 37.5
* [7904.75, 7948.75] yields 0.7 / 34.8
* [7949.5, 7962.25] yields 0.1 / 35.7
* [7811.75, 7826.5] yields -0.4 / 33.3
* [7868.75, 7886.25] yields -0.2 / 34.4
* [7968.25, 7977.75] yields 0.1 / 36.4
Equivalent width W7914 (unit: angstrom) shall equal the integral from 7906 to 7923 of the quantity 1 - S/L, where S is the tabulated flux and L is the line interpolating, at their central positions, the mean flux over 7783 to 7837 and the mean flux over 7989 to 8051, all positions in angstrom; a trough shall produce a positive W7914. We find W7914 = 0.2 angstrom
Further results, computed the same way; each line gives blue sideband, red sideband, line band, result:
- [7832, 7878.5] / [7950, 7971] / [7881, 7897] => -0.42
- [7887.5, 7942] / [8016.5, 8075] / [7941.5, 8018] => 0.21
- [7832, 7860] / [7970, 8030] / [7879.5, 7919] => -0.88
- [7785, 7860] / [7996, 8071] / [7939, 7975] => 0.28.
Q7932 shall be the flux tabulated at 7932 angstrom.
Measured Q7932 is 34.9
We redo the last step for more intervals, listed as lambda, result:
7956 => 36.1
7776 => 32.1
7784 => 30.1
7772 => 31.1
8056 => 39.7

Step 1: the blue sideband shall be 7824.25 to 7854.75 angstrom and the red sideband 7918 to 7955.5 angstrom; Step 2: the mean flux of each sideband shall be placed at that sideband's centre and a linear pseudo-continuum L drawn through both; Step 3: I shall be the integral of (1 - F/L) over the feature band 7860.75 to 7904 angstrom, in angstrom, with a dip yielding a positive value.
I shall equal -1.4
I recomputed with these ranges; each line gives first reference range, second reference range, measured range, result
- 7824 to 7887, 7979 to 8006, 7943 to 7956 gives 0.2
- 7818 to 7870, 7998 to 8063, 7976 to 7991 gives 0.1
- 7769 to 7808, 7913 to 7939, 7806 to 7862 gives -0.1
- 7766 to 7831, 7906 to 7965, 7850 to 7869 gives 0.0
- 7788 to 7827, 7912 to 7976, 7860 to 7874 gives 0.0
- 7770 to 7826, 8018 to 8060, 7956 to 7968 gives -0.1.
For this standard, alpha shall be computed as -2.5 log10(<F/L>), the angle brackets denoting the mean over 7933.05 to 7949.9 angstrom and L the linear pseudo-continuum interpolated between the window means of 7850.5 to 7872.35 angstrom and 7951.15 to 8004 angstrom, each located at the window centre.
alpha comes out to 0.018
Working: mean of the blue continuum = 33.6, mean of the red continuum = 36.5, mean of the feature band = 35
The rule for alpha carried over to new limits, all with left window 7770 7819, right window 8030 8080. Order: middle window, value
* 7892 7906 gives -0.01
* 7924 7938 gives 0.00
